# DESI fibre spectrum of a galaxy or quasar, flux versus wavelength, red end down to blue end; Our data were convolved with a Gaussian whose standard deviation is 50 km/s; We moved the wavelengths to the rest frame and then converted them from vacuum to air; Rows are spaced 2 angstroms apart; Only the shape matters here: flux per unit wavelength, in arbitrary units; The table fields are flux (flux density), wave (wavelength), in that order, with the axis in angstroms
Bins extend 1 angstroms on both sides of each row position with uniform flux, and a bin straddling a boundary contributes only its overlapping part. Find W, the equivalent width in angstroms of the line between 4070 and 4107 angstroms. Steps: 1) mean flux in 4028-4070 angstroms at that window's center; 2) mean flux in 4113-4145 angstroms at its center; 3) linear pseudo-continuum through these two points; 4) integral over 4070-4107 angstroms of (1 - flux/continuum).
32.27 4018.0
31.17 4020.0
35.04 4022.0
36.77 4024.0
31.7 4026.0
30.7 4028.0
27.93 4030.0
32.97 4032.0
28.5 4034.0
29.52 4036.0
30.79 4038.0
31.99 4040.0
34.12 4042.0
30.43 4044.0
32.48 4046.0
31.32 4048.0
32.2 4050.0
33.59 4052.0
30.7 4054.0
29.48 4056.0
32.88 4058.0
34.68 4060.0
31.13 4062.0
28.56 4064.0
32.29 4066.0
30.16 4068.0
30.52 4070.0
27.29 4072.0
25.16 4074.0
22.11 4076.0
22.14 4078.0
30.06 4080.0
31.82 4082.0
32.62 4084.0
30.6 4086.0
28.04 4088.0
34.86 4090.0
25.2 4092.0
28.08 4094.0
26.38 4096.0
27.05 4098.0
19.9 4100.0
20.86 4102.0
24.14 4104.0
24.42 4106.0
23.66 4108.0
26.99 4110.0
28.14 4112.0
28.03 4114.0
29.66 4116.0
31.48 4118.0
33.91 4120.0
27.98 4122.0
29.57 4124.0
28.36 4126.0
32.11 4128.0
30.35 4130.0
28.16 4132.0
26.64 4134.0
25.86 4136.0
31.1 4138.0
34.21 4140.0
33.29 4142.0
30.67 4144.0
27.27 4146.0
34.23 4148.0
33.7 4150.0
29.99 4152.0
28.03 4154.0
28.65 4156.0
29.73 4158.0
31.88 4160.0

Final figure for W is 4.67 angstroms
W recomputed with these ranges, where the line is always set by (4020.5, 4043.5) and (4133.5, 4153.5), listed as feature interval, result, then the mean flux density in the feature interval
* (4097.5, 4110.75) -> 3.2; 23.7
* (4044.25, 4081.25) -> 1.9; 29.8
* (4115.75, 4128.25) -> 0.2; 30.4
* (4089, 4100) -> 1.3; 27.5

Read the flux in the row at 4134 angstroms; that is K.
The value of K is 26.64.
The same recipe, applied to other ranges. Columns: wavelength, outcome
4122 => 27.98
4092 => 25.2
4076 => 22.11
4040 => 31.99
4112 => 28.14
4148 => 34.23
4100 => 19.9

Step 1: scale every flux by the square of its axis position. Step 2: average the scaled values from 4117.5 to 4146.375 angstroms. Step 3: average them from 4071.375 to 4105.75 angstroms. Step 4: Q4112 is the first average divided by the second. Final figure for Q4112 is 1.1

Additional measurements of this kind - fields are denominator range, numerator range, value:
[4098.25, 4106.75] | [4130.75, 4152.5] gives 1.37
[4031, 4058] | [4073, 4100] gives 0.90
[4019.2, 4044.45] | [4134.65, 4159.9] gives 1.02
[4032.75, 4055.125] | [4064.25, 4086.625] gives 0.92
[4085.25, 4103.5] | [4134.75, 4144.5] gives 1.19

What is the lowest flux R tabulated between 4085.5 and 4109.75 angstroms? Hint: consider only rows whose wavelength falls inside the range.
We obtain 19.9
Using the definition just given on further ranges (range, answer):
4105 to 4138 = 23.66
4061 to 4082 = 22.11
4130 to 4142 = 25.86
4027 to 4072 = 27.29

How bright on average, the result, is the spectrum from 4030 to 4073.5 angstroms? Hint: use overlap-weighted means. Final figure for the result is 31.1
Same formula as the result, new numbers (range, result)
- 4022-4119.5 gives 29.3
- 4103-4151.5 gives 29.3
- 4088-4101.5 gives 26.8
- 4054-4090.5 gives 29.6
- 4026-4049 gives 31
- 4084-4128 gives 27.7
